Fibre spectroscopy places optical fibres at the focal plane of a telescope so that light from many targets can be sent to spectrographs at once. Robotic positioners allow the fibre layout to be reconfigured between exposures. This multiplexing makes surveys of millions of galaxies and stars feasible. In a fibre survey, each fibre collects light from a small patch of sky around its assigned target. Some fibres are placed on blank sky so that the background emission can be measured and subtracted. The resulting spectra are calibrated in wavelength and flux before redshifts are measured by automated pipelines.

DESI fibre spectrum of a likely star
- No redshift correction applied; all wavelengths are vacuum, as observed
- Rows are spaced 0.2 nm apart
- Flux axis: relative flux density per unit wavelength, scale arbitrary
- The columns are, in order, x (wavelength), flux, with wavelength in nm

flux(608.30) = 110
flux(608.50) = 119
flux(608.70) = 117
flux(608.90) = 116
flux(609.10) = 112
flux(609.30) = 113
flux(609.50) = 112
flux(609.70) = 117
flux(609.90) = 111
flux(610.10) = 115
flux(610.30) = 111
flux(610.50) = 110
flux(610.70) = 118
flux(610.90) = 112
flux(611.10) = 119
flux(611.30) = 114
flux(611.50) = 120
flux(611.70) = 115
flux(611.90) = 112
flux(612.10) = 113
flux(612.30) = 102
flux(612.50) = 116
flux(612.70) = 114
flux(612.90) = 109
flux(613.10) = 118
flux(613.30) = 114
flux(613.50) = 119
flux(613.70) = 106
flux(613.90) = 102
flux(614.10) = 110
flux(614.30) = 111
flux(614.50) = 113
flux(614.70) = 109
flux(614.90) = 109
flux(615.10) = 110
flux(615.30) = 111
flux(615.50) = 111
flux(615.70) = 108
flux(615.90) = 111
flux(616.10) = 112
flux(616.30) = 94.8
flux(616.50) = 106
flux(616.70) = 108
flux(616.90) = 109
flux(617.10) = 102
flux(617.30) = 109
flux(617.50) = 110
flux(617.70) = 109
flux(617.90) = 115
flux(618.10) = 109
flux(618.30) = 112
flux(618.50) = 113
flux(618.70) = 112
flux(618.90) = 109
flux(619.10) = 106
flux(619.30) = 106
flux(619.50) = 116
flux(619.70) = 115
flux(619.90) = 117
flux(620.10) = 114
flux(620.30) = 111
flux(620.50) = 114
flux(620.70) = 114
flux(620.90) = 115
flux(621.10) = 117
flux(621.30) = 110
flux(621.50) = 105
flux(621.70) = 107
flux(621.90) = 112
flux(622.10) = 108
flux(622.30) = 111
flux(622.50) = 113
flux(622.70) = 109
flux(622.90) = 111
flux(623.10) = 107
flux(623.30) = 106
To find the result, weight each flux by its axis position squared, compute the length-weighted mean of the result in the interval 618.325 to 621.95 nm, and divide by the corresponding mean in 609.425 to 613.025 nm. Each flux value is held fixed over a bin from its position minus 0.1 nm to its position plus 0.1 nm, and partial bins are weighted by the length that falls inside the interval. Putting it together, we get 1.02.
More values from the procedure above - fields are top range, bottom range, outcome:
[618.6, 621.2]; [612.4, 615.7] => 1.03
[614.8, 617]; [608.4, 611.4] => 0.96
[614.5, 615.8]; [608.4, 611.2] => 0.98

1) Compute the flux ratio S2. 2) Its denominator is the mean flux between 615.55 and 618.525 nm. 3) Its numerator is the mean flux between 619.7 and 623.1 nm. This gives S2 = 1.0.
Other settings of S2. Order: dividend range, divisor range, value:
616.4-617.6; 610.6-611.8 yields 0.92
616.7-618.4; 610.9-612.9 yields 0.96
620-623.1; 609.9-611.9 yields 0.97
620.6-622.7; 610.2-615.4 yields 0.99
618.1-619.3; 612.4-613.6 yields 0.96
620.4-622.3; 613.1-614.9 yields 1.00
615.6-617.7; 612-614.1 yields 0.96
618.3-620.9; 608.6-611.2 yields 0.98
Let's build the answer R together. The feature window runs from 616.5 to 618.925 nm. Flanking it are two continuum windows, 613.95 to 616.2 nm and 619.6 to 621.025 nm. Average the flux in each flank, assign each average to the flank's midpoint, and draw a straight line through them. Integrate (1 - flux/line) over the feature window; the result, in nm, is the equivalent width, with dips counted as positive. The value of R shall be 0.06 nm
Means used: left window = 110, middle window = 110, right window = 114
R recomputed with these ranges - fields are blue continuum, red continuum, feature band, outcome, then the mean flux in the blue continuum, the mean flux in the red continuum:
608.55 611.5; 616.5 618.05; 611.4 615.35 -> 0.00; 114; 109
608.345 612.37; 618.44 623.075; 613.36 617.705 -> 0.16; 114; 111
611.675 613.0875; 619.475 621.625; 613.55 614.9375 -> 0.04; 112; 113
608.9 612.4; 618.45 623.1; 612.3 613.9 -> 0.01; 113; 111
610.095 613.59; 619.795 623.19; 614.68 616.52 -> 0.08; 114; 111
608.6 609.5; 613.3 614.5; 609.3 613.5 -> -0.05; 114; 110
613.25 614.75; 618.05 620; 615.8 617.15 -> 0.06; 110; 112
